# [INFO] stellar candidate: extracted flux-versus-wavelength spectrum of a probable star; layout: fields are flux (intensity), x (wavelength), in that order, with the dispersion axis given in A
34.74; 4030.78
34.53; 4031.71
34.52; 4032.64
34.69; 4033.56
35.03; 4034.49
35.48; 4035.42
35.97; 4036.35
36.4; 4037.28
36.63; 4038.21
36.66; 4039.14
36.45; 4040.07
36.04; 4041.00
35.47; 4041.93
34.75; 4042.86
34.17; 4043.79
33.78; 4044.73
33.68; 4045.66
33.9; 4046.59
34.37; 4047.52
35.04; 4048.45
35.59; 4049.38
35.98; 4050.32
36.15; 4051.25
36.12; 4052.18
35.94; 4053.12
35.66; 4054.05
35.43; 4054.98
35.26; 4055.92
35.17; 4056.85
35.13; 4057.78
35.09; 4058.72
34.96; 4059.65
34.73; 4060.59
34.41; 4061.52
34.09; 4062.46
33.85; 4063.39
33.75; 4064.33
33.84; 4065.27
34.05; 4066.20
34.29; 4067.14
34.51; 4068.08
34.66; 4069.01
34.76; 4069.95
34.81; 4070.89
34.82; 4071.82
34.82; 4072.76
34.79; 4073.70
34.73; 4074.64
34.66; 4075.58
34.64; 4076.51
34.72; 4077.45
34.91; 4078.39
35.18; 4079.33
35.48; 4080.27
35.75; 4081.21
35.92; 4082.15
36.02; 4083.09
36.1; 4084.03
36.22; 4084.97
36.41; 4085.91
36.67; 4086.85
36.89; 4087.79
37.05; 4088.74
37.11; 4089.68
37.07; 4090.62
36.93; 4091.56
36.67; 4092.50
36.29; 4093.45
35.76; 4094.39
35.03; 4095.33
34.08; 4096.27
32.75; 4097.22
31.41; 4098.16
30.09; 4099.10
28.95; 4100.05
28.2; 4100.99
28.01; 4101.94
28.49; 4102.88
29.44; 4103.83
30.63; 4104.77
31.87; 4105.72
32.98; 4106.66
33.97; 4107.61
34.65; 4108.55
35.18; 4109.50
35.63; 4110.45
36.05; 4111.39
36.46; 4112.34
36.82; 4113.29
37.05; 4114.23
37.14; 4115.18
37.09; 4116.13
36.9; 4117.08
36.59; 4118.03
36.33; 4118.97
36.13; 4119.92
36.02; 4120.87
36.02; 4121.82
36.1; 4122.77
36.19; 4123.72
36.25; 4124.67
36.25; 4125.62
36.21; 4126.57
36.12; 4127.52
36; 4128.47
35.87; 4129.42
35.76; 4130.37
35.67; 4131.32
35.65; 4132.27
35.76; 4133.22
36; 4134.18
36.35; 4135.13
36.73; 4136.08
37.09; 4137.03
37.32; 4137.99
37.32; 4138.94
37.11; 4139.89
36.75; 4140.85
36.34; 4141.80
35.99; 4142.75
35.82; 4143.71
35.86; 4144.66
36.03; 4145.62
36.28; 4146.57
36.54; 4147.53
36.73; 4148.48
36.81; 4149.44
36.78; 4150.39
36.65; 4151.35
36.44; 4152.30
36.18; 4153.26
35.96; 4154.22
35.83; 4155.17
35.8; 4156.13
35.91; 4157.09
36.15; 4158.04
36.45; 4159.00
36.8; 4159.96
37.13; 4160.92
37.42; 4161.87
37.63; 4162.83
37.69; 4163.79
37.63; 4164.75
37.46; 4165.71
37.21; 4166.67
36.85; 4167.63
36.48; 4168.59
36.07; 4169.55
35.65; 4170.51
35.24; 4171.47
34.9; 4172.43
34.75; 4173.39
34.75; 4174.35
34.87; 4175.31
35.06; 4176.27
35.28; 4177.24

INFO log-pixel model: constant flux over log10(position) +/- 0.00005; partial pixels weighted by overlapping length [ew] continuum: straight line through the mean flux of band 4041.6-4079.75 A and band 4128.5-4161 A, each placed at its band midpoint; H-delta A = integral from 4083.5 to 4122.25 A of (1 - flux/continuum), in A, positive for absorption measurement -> 1.0 A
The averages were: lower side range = 34.8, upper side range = 36.3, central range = 34.6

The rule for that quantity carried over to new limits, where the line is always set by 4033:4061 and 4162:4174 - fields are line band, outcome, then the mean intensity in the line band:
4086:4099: 0.08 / 35.5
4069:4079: 0.23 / 34.8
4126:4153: -0.12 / 36.4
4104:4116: 0.37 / 34.8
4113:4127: -0.18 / 36.5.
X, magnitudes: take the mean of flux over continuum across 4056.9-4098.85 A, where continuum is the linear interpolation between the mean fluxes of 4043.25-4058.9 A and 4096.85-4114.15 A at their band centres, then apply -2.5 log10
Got -0.04 mag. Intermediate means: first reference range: 35.1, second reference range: 32.4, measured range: 35.1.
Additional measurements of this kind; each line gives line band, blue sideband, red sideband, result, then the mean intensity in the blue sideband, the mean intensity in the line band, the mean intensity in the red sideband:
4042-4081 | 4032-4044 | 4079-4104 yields 0.01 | 35.6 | 34.8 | 34.3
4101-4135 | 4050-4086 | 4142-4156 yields 0.03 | 35.1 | 35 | 36.3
